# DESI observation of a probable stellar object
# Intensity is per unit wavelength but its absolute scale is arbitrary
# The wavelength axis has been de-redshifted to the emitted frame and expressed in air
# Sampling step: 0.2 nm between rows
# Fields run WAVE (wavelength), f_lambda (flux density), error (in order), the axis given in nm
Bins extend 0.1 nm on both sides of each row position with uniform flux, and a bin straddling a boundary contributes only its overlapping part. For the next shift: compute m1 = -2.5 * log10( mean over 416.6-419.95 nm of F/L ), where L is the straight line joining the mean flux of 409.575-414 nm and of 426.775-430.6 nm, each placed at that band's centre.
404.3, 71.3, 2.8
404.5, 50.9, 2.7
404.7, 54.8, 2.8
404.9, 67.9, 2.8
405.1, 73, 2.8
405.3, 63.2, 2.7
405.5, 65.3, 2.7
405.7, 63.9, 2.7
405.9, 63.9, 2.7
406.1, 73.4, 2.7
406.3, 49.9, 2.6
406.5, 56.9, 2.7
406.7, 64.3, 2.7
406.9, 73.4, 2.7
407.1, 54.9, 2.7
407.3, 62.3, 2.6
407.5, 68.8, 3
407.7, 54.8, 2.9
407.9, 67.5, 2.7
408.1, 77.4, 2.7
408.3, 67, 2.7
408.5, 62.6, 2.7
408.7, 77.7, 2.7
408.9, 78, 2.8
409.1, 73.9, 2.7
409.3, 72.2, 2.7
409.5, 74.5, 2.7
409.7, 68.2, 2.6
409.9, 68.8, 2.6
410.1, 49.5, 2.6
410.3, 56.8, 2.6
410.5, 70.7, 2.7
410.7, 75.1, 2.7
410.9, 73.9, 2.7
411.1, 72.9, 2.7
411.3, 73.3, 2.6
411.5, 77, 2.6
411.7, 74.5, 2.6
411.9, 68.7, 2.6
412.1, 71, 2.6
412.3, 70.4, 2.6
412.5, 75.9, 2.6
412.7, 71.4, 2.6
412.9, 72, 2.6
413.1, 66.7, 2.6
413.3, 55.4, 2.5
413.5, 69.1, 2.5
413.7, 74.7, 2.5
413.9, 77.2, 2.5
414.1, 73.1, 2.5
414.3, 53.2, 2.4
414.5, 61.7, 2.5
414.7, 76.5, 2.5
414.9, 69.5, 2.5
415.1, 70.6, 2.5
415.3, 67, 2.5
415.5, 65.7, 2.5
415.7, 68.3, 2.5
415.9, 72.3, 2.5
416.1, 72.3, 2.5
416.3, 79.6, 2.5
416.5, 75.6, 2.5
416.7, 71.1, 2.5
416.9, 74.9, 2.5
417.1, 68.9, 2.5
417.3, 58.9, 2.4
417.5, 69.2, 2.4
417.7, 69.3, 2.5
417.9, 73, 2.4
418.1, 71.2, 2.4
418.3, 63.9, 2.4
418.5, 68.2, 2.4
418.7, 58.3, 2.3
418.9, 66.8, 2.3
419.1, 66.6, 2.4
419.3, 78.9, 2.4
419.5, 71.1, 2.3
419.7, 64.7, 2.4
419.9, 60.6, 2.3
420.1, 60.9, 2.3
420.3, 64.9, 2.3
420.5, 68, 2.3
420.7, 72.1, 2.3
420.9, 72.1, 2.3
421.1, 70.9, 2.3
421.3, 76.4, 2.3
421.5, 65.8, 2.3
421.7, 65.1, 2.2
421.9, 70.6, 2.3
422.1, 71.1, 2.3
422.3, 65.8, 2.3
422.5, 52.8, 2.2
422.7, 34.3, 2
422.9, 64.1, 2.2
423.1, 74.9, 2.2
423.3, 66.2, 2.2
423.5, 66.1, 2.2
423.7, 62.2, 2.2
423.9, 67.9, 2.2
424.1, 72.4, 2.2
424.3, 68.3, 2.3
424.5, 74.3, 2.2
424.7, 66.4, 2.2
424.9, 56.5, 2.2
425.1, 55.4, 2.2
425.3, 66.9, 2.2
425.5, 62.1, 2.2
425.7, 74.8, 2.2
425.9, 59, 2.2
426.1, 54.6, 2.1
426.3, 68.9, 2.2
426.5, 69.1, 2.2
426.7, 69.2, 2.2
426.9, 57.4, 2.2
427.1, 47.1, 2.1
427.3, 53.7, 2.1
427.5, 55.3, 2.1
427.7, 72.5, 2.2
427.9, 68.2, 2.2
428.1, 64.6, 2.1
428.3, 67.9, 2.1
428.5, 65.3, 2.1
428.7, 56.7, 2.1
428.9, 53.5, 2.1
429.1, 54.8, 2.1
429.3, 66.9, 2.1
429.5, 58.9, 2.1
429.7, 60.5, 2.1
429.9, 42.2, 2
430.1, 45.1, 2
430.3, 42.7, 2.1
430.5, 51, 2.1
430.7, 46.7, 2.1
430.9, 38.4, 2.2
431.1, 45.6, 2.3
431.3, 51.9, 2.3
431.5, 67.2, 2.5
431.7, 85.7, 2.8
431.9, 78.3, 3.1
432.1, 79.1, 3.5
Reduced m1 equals -0.052 mag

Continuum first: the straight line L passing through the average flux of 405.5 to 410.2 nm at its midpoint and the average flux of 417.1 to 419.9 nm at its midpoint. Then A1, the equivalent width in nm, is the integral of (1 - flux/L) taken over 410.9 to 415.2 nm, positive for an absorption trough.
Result -0.22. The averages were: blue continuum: 66.2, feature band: 70.3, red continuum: 67.5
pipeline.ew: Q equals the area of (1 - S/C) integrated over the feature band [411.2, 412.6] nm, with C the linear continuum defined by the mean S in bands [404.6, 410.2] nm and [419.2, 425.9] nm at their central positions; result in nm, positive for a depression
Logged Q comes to -0.15 nm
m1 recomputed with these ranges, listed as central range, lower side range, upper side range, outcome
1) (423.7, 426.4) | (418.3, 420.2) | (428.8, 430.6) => -0.11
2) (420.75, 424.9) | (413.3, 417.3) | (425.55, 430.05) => -0.03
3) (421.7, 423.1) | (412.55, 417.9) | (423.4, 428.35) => 0.08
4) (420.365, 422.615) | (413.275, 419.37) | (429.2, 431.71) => -0.08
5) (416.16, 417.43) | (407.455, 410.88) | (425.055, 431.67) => -0.11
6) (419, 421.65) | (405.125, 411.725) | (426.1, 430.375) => -0.10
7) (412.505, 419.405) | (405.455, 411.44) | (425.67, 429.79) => -0.07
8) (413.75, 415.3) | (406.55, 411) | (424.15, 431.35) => -0.06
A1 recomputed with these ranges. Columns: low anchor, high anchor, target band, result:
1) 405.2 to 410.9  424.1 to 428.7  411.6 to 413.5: -0.11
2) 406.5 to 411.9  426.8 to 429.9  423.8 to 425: -0.12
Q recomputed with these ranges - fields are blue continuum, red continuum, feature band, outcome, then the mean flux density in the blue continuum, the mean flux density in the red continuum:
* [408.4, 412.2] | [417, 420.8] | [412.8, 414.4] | 0.04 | 70.5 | 67.1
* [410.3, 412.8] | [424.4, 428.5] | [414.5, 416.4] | -0.02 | 72.3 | 63.2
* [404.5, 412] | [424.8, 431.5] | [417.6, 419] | -0.11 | 67.1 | 57.8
